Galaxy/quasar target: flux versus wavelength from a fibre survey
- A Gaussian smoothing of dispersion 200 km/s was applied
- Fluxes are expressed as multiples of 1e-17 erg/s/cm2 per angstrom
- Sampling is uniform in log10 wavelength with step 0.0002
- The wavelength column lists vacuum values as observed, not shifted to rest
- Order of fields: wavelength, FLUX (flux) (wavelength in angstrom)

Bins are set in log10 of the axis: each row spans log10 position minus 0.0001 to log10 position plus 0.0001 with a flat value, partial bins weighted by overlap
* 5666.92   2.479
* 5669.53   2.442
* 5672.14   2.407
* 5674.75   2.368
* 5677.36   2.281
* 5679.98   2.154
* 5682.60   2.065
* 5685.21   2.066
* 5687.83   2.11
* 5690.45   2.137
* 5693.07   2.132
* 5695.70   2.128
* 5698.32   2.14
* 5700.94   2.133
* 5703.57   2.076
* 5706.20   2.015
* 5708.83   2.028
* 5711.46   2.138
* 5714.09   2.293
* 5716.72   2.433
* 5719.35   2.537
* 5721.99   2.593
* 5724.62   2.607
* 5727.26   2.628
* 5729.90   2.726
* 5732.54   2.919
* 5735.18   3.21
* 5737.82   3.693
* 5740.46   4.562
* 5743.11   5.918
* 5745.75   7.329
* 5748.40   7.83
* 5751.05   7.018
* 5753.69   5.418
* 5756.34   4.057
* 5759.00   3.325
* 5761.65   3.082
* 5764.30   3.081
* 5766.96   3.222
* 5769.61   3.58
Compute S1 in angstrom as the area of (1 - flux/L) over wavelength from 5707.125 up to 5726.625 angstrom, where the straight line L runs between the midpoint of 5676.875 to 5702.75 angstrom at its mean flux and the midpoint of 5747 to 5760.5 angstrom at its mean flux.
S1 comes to 6.5 angstrom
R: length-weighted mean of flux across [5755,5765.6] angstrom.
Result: 3.39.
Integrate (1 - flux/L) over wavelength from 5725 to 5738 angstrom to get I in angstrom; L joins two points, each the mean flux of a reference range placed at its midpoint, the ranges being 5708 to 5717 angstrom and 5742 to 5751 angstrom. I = 5.2 angstrom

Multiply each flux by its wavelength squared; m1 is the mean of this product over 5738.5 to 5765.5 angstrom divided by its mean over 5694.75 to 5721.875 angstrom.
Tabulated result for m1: 2.36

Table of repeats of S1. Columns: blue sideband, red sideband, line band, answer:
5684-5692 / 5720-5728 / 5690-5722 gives 2.1 angstrom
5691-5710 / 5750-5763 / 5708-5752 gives -3.3 angstrom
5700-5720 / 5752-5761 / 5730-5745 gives -2.6 angstrom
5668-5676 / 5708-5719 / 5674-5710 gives 3.2 angstrom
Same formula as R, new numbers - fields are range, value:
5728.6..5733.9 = 2.83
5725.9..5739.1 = 3.03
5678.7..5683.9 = 2.11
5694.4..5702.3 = 2.13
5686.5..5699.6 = 2.13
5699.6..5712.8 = 2.08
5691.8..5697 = 2.13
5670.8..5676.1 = 2.39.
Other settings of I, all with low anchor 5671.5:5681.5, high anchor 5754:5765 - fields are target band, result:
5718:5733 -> 2.0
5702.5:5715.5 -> 3.2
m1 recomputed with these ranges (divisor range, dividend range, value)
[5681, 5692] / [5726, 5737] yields 1.41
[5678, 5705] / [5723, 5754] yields 2.22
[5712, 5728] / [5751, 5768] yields 1.62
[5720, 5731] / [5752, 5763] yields 1.57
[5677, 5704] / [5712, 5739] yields 1.31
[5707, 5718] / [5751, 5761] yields 2.09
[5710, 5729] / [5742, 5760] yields 2.41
